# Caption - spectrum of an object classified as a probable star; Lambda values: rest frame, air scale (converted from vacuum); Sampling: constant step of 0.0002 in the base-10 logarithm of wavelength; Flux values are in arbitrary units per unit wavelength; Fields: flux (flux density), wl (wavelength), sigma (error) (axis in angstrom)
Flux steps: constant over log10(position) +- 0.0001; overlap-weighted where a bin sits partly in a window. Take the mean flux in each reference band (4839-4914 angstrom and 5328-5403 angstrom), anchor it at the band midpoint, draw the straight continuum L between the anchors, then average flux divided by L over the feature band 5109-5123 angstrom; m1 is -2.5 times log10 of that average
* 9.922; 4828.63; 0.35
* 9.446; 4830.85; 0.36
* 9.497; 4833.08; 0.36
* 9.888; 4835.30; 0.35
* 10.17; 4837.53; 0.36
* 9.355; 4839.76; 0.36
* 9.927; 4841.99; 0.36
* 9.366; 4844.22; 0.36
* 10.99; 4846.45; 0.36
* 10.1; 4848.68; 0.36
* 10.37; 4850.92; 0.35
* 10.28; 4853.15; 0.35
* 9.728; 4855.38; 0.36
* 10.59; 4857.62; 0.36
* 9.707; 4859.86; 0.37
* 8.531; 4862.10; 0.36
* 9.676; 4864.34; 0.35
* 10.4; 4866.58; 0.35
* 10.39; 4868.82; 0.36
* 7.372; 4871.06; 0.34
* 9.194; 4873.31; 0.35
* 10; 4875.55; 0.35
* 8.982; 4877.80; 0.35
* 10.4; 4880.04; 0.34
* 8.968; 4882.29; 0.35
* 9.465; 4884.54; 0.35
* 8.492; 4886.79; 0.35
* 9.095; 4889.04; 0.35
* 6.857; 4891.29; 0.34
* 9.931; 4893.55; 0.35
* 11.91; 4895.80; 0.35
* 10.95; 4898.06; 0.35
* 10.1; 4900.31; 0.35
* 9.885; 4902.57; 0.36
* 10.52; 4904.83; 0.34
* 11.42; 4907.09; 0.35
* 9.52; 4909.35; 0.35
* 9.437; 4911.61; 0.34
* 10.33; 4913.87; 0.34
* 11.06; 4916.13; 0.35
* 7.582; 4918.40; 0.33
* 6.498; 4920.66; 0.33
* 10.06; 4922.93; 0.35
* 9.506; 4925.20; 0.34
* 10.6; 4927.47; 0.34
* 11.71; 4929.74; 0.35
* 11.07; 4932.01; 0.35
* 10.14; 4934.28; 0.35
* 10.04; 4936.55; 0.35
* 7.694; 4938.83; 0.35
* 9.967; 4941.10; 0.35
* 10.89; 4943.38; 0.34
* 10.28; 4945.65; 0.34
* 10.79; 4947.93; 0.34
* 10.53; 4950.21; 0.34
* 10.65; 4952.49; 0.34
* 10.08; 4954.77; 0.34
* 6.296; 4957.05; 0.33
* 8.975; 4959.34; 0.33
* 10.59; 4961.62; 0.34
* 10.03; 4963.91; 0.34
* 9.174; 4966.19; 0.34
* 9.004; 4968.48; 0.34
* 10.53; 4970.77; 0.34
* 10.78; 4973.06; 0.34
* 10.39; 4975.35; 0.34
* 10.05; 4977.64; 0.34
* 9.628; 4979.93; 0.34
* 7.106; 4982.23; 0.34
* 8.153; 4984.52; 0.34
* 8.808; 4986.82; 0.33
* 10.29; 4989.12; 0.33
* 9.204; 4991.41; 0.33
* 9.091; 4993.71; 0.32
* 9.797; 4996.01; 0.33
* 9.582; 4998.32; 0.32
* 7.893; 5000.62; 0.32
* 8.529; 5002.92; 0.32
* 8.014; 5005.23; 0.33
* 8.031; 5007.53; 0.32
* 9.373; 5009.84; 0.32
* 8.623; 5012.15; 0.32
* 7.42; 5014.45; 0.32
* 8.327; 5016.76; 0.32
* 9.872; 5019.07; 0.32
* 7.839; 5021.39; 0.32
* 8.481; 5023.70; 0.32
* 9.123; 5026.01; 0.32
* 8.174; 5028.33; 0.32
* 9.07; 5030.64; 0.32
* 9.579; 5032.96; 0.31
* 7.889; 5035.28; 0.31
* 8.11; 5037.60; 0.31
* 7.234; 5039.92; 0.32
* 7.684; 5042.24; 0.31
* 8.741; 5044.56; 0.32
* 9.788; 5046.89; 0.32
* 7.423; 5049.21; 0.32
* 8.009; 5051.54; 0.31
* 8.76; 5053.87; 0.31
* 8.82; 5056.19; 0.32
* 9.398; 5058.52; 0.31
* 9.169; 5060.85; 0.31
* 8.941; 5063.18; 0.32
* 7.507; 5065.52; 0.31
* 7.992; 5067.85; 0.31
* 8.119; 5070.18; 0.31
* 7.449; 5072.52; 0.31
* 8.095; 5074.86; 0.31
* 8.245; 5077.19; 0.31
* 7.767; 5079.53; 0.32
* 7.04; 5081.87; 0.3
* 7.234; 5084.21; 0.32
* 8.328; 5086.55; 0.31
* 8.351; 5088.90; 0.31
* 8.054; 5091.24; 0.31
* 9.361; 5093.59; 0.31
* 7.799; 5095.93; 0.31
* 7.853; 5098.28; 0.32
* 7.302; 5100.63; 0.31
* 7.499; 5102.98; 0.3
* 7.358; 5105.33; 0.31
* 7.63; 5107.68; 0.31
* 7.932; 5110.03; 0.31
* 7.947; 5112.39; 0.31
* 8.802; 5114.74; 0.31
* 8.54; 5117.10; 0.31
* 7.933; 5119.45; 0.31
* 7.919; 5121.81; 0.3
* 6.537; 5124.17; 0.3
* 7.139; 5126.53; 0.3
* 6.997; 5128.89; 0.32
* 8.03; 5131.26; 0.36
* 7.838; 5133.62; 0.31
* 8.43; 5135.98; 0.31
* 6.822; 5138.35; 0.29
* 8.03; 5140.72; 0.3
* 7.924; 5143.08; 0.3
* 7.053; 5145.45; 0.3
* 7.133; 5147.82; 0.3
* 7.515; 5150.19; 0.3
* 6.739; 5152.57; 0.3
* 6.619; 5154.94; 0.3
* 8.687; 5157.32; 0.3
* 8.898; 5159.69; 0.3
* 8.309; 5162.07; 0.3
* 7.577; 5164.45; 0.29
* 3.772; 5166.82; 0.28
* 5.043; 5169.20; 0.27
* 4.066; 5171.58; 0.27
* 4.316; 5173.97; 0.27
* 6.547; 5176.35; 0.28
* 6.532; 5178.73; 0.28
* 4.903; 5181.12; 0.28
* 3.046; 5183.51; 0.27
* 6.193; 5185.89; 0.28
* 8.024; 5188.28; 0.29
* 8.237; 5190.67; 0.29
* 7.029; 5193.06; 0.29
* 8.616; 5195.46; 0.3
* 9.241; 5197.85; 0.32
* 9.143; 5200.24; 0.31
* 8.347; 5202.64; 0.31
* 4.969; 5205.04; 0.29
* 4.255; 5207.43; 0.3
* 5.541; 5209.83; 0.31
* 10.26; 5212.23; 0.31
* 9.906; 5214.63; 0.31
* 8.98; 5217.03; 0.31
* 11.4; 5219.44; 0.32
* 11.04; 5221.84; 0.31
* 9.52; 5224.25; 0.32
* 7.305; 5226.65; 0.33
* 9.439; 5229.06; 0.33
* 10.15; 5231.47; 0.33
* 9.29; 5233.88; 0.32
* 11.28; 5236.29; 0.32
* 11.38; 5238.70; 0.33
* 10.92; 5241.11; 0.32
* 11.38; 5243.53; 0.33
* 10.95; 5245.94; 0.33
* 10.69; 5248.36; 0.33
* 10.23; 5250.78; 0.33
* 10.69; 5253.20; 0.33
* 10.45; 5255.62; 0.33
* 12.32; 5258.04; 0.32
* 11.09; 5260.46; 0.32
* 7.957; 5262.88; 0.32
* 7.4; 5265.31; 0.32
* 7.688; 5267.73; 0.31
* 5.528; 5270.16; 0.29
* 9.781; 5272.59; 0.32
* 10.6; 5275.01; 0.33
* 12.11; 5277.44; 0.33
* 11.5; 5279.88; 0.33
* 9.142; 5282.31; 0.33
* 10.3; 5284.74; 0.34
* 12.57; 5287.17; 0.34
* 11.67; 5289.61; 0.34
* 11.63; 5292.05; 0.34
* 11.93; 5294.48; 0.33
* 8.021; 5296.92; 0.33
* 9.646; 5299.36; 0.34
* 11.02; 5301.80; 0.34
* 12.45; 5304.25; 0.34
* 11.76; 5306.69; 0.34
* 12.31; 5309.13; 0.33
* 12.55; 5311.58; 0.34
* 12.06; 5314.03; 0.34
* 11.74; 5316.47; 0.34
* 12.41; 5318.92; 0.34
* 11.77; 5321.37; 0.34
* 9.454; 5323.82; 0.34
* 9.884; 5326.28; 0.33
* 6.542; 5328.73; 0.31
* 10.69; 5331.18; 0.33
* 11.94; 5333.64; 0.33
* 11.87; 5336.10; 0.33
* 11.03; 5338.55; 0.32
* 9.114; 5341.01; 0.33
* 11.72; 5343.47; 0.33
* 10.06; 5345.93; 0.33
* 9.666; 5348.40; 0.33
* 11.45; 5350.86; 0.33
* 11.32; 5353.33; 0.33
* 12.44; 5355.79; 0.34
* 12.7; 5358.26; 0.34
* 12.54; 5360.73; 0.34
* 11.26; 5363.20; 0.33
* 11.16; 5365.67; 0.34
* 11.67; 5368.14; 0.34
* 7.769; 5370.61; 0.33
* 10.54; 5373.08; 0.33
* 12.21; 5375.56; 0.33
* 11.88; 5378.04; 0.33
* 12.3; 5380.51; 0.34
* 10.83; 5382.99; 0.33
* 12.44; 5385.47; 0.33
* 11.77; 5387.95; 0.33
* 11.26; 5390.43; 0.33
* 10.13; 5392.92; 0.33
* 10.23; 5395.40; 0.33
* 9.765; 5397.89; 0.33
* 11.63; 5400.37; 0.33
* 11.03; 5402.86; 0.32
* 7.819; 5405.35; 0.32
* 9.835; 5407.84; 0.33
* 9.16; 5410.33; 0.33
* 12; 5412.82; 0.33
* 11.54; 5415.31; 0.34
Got 0.26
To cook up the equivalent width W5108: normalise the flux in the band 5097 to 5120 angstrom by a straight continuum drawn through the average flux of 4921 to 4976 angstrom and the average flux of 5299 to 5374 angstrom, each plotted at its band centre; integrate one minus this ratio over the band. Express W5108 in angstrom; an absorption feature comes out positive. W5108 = 5.58 angstrom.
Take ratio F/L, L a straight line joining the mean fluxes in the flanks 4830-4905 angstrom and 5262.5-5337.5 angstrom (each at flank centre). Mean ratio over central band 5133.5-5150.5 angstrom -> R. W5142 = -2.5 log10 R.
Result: 0.33 mag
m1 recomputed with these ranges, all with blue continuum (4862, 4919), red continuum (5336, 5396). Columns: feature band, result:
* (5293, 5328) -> -0.02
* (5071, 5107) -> 0.30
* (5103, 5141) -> 0.32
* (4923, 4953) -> -0.05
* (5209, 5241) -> 0.10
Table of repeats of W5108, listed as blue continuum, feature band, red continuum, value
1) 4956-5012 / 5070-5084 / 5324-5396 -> 2.72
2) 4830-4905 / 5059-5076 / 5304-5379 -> 3.43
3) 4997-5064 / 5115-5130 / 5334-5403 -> 2.69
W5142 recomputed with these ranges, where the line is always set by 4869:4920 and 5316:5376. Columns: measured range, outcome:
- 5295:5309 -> 0.00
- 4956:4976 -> 0.03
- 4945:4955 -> -0.08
